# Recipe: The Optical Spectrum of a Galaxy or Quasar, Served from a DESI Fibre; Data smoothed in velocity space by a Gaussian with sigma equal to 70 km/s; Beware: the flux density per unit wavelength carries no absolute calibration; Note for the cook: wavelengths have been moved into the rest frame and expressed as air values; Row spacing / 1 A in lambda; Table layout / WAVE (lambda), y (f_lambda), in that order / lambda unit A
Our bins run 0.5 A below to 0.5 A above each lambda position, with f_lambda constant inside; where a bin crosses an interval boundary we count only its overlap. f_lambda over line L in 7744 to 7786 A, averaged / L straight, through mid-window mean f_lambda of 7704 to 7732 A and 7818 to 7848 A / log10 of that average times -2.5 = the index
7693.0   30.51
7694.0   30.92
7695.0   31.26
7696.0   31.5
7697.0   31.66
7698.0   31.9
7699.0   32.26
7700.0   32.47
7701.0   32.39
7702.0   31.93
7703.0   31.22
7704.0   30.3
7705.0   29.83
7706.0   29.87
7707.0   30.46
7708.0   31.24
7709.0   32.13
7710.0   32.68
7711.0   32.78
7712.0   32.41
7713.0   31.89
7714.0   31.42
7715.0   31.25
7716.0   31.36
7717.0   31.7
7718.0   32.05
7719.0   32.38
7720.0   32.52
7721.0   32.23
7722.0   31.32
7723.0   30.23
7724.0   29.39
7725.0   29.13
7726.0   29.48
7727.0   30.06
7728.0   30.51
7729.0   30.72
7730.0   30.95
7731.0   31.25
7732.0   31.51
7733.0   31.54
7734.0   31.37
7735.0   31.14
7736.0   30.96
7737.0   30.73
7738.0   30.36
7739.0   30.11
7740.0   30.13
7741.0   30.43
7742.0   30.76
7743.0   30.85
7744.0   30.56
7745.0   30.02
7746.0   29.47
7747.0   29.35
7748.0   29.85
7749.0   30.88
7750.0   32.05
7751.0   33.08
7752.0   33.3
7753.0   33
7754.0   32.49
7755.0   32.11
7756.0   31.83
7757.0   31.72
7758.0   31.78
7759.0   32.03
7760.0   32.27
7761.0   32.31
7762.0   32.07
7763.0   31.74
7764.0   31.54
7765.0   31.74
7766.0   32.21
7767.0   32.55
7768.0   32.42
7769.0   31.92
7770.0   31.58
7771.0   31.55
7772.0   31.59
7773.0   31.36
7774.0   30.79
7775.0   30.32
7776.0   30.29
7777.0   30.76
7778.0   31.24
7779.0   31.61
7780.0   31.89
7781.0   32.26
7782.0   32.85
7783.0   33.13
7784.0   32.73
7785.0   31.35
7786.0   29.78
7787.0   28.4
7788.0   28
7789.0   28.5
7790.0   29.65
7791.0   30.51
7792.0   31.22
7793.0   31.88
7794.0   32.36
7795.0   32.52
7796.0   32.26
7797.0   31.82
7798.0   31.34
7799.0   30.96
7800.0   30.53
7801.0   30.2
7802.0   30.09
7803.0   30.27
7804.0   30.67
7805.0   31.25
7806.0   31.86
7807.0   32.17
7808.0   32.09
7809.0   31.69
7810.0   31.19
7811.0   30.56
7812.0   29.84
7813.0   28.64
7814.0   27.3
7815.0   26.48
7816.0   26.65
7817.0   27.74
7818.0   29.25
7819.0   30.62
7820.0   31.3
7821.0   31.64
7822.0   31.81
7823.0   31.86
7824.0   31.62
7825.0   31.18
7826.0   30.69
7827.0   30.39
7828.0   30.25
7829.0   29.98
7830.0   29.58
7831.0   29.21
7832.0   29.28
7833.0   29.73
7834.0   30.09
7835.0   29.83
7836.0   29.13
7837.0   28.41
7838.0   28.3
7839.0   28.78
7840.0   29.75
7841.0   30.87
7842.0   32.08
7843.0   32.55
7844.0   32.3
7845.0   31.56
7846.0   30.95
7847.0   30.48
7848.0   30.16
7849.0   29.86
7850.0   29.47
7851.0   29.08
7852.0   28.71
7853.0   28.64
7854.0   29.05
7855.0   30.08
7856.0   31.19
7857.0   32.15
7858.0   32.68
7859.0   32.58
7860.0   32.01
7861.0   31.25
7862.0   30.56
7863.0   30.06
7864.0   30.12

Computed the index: -0.03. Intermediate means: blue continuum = 31.1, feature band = 31.6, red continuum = 30.5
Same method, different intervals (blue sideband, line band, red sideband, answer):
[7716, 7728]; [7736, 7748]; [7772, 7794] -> 0.024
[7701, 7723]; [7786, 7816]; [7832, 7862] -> 0.013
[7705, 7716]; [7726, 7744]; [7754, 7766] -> 0.034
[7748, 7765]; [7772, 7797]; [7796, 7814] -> 0.009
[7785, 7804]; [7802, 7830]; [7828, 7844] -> -0.002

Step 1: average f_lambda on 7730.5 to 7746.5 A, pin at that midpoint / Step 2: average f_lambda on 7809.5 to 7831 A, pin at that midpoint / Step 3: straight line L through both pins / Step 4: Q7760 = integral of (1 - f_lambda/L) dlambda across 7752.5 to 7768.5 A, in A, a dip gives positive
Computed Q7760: -0.9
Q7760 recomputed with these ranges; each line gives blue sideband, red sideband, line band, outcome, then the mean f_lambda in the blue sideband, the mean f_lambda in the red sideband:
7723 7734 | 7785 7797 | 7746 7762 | -0.7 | 30.5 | 30.6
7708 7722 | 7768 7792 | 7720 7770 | 0.5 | 32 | 31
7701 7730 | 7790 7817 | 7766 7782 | -0.4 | 31.2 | 30.6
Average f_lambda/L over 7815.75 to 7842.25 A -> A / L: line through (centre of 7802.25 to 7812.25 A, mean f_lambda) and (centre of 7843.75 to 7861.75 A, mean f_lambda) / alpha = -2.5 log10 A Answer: 0.03 mag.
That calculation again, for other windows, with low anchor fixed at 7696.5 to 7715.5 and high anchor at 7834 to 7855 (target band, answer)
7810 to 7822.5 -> 0.03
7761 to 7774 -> -0.03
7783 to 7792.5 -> 0.02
